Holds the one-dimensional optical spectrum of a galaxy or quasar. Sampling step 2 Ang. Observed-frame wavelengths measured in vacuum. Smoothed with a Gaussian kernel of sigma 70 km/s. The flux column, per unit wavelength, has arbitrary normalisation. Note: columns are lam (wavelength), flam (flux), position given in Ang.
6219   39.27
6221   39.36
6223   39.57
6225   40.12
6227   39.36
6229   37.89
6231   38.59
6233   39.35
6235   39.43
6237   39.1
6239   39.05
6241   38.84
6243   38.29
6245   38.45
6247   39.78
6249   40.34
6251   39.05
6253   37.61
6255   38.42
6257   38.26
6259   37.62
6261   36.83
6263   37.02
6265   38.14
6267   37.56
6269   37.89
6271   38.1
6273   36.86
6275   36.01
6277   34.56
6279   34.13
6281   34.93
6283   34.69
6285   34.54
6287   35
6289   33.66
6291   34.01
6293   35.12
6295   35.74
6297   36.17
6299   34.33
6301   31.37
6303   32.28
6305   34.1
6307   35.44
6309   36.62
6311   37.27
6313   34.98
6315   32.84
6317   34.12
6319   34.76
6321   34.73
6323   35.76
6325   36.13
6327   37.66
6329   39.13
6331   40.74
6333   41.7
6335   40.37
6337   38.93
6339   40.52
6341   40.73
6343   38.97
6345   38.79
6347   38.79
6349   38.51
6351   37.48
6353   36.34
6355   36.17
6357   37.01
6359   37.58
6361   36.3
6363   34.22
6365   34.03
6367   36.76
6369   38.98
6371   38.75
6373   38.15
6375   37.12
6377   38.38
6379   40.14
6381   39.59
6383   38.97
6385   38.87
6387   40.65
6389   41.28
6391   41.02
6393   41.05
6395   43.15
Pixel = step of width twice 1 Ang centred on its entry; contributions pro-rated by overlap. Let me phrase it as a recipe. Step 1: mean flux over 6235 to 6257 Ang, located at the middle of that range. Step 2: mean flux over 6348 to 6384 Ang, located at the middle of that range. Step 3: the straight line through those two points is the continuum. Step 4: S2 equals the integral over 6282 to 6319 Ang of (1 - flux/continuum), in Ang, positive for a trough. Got 3.55 Ang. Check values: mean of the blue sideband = 38.9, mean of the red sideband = 37.5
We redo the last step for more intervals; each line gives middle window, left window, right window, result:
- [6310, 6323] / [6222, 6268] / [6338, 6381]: 1.12 Ang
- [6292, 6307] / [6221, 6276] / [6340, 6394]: 1.62 Ang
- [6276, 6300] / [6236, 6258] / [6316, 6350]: 2.38 Ang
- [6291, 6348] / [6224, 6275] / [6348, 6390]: 2.14 Ang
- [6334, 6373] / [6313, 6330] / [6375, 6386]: -0.46 Ang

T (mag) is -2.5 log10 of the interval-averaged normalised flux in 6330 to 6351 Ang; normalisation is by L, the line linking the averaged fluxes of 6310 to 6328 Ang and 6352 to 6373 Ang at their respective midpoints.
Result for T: -0.11 mag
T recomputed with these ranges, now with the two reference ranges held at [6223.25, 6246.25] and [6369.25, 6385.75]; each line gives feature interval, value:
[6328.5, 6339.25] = -0.04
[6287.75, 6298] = 0.12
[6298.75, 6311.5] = 0.13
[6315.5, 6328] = 0.10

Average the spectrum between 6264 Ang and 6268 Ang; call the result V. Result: 37.9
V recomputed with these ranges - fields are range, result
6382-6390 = 39.9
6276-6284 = 34.6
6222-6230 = 39.2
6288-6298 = 34.9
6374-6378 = 37.8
